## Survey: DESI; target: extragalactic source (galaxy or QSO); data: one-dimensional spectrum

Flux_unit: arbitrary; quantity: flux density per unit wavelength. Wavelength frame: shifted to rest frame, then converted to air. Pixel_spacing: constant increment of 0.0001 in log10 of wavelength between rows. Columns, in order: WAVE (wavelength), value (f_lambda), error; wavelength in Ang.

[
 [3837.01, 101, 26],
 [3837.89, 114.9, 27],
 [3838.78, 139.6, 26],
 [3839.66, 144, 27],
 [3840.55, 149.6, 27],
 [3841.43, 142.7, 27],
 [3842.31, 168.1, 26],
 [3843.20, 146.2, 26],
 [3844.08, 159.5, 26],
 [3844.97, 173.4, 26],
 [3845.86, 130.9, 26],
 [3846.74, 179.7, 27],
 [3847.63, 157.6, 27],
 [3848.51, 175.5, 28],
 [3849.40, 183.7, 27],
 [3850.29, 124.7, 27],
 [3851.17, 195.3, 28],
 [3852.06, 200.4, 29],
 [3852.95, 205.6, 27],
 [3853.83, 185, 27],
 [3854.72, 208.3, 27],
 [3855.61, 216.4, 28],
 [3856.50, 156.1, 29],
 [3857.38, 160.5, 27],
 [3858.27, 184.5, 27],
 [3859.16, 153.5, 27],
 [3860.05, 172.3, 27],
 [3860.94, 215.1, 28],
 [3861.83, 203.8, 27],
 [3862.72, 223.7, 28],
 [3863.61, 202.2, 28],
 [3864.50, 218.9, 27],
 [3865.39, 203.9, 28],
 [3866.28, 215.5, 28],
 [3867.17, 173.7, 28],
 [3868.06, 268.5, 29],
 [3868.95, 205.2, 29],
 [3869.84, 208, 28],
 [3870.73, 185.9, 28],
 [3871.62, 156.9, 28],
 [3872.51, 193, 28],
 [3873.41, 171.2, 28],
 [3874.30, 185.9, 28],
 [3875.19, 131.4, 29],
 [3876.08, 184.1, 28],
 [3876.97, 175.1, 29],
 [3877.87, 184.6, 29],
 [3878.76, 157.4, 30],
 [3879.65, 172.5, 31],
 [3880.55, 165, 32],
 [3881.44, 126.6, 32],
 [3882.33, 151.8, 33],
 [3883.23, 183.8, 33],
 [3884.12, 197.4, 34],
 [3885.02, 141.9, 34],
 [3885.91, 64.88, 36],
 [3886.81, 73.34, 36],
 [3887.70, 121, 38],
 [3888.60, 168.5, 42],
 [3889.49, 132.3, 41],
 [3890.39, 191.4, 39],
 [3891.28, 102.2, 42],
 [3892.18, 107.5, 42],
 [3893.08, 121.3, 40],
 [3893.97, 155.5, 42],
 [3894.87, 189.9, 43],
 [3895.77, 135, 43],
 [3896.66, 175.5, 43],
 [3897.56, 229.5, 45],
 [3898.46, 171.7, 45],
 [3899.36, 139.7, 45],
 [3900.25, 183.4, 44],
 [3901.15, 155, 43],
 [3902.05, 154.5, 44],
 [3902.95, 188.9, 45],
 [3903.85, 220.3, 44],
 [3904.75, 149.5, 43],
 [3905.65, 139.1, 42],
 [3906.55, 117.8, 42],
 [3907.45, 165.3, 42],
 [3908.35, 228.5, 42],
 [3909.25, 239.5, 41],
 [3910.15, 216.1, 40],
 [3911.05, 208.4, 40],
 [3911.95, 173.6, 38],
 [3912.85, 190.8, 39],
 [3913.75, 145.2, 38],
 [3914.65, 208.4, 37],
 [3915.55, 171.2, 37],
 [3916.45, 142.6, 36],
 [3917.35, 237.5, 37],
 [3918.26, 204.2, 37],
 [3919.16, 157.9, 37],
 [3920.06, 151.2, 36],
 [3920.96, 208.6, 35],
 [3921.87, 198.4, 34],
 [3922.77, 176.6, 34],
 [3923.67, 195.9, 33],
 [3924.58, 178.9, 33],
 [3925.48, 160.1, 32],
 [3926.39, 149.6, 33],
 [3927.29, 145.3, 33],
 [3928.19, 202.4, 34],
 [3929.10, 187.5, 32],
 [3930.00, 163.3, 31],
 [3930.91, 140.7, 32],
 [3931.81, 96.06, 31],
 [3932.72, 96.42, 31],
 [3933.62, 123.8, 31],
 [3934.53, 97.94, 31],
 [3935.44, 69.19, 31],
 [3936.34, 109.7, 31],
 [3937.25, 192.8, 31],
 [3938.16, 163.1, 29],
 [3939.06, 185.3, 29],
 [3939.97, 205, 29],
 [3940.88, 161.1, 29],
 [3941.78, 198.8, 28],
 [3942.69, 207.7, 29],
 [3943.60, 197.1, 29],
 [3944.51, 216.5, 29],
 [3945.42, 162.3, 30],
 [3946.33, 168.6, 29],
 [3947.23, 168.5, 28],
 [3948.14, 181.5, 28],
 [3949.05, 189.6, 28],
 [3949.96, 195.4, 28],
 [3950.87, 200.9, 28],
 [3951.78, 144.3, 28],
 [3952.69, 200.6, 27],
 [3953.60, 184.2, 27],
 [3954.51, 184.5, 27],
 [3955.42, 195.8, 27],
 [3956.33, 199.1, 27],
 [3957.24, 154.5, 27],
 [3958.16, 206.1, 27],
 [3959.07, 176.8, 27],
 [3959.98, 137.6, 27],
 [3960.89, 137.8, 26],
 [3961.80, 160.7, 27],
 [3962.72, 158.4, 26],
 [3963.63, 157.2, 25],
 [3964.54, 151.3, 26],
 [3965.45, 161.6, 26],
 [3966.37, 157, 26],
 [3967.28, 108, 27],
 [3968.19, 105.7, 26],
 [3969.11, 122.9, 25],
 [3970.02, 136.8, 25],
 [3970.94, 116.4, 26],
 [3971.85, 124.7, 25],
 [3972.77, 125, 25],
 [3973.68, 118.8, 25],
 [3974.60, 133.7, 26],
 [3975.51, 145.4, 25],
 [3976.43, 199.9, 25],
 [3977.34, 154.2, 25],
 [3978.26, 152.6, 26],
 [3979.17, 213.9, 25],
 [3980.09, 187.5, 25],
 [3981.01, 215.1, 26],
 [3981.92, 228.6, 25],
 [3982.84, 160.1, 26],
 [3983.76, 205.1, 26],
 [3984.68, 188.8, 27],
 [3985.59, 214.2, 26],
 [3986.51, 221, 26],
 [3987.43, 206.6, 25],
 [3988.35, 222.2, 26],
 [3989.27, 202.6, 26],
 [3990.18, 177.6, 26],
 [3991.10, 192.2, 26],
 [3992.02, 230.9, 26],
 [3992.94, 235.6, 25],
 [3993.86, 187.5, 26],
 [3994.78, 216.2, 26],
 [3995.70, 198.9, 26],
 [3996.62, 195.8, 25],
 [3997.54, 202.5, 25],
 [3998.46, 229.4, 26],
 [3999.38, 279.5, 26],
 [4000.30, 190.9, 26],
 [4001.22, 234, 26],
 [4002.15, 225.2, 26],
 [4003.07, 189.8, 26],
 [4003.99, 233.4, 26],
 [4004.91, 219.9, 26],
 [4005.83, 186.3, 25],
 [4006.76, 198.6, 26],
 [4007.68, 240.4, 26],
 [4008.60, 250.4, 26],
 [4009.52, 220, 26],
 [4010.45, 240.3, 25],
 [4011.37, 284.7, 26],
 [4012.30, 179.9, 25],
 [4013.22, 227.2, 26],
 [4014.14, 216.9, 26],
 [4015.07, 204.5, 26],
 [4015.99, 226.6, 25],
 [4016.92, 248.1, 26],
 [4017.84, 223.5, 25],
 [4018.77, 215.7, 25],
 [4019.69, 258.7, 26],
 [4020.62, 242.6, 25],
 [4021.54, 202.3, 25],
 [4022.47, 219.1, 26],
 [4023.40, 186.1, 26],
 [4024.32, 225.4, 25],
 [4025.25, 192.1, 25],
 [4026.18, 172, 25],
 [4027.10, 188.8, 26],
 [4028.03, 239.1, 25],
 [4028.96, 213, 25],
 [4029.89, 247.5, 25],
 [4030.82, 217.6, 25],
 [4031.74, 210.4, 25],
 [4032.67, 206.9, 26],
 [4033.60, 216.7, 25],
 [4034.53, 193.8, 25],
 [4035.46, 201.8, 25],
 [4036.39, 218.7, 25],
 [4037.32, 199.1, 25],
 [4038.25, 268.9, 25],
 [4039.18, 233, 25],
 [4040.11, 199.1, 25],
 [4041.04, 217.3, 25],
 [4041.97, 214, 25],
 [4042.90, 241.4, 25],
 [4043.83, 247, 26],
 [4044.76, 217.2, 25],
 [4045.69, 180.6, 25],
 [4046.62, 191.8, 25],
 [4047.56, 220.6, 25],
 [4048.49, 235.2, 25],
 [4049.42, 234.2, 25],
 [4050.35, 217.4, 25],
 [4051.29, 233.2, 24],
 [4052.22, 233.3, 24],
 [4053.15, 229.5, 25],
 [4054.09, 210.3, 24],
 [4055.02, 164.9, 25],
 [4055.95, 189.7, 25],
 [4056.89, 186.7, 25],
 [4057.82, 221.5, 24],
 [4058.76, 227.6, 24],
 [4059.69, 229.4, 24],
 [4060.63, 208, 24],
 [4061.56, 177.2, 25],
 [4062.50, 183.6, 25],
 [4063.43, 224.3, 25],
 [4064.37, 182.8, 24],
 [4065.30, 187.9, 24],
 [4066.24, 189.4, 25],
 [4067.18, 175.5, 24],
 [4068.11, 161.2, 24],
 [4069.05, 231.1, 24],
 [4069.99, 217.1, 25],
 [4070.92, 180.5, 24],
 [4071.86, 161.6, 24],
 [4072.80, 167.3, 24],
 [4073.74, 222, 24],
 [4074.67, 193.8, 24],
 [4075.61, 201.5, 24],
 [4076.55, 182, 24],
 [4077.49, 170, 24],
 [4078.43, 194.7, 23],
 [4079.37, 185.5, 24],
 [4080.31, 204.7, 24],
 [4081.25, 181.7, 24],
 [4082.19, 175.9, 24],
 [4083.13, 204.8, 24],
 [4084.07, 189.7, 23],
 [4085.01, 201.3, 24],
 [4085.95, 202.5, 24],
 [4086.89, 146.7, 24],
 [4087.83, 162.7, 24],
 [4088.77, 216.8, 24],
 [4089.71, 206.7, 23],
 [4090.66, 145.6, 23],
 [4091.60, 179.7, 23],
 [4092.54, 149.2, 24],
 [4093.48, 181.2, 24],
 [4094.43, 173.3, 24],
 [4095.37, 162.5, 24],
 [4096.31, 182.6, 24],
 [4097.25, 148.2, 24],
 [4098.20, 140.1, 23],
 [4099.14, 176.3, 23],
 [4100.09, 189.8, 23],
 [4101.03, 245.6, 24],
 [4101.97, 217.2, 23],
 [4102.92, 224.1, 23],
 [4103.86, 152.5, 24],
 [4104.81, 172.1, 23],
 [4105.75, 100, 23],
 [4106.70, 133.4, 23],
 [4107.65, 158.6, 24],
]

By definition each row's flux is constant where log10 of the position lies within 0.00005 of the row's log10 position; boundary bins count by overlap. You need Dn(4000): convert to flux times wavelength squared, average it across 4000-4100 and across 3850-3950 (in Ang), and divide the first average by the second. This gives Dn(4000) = 1.3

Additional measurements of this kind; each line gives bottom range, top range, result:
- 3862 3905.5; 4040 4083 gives 1.31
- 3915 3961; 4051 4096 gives 1.20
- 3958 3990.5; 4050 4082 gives 1.24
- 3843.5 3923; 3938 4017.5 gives 1.14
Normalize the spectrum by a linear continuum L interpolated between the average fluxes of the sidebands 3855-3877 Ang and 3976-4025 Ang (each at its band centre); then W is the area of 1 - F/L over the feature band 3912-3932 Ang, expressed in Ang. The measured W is 2.6 Ang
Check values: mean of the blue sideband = 191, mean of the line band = 174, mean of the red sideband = 213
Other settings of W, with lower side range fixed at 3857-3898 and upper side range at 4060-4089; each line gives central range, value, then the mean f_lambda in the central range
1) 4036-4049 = -2.3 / 220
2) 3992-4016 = -4.9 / 220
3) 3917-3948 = 1.6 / 167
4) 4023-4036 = -1.6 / 208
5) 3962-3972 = 2.3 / 137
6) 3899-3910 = -0.1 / 175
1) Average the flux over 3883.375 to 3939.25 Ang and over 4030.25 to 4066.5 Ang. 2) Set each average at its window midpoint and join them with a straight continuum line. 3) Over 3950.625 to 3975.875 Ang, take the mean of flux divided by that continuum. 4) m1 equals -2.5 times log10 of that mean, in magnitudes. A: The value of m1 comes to 0.18 mag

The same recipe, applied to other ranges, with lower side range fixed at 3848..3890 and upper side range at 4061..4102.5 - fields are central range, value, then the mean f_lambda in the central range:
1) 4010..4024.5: -0.23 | 225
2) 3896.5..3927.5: -0.01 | 180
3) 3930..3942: 0.26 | 141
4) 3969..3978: 0.29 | 139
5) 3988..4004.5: -0.17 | 214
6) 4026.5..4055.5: -0.18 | 217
